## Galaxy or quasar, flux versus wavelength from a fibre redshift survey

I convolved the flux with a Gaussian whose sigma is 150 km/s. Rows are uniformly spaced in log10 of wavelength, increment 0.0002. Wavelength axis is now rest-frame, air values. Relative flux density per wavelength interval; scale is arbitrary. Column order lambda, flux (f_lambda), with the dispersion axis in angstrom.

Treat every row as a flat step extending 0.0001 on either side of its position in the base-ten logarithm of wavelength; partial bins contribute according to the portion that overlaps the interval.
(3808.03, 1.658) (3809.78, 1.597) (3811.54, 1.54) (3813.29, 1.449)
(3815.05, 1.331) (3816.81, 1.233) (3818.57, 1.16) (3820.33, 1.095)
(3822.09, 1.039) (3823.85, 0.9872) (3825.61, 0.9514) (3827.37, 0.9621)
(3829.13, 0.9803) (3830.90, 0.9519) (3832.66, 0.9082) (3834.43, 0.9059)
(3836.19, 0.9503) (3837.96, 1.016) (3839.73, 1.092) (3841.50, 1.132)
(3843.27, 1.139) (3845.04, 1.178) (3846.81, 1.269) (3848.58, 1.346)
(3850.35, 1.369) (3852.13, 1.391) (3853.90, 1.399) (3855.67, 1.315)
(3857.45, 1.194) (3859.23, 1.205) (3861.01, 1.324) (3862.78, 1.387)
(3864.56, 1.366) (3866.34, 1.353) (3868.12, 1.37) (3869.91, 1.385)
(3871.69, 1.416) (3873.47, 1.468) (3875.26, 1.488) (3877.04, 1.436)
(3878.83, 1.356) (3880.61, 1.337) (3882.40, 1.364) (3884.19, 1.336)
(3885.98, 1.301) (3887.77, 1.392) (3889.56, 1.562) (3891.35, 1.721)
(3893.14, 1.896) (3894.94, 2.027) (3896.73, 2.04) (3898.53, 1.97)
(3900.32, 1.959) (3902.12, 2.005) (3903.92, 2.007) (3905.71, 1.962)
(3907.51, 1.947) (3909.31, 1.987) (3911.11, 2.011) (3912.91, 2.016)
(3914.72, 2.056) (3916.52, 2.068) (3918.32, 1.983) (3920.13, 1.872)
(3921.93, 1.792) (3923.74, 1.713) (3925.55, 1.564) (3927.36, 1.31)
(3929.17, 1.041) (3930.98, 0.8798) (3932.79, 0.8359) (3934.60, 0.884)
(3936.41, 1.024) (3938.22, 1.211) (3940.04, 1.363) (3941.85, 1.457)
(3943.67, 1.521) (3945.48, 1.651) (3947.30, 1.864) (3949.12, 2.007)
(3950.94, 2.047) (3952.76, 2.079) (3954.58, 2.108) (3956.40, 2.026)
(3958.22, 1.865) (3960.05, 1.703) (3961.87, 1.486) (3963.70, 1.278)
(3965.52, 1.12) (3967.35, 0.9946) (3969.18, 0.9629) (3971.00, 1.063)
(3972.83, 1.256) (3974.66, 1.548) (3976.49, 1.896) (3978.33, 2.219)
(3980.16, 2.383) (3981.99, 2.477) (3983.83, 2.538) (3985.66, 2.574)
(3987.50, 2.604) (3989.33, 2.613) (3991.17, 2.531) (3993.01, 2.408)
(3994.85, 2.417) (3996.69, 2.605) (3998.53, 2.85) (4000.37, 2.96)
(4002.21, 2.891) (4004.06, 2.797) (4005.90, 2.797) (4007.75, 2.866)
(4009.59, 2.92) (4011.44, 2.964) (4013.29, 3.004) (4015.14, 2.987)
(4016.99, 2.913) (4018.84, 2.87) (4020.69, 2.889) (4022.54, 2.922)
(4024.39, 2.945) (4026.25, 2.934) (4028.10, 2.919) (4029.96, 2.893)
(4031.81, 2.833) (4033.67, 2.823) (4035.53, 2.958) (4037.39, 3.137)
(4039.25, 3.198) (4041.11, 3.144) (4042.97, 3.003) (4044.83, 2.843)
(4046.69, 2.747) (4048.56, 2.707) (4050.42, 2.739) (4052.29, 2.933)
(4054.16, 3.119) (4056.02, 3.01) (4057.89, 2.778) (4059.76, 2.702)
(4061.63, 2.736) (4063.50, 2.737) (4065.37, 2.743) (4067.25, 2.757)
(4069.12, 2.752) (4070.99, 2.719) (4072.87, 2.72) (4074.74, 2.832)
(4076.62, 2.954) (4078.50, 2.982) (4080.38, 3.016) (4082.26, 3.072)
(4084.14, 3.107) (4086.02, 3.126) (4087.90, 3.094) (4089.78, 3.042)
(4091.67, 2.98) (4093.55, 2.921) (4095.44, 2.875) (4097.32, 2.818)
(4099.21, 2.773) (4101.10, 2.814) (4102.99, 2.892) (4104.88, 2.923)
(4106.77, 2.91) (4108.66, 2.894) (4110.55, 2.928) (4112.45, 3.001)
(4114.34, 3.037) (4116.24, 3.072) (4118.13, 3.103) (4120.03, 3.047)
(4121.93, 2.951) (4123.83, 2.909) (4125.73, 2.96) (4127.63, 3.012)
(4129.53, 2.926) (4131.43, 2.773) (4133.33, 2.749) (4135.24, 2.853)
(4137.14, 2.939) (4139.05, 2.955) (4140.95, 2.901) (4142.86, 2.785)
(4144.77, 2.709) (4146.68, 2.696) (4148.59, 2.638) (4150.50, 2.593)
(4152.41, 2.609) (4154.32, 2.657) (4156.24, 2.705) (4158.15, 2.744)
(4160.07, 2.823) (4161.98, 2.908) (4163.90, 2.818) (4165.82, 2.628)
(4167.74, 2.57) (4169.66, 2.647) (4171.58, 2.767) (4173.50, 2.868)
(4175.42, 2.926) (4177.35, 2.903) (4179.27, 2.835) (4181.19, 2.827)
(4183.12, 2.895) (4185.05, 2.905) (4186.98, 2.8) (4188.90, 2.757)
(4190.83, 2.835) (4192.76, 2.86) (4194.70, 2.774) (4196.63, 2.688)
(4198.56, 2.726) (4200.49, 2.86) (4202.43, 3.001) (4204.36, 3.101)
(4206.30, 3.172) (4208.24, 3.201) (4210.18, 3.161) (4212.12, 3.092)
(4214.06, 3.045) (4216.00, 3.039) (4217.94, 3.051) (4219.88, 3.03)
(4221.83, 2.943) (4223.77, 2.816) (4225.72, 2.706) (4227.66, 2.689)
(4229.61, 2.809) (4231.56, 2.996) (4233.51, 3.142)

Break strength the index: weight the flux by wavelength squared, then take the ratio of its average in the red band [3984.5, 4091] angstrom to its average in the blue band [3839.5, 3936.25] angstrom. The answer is 2.03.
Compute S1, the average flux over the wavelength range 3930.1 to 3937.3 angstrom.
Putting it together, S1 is 0.906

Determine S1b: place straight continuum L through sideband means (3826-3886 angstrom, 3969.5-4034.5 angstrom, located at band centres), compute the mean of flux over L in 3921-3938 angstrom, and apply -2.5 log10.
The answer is 0.48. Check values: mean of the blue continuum 1.24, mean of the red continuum 2.59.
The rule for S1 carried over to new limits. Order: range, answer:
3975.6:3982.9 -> 2.24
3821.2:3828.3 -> 0.986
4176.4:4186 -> 2.87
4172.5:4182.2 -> 2.87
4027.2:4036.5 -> 2.88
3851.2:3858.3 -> 1.33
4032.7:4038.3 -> 2.97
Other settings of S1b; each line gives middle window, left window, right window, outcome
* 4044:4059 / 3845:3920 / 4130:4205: -0.23 mag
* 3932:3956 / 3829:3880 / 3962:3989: 0.07 mag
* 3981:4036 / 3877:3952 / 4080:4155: -0.25 mag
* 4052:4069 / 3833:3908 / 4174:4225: -0.22 mag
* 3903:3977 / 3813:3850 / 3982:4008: 0.30 mag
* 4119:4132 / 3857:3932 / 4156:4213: -0.13 mag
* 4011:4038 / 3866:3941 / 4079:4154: -0.25 mag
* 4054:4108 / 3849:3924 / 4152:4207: -0.19 mag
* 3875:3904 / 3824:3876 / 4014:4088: -0.07 mag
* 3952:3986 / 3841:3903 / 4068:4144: 0.18 mag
